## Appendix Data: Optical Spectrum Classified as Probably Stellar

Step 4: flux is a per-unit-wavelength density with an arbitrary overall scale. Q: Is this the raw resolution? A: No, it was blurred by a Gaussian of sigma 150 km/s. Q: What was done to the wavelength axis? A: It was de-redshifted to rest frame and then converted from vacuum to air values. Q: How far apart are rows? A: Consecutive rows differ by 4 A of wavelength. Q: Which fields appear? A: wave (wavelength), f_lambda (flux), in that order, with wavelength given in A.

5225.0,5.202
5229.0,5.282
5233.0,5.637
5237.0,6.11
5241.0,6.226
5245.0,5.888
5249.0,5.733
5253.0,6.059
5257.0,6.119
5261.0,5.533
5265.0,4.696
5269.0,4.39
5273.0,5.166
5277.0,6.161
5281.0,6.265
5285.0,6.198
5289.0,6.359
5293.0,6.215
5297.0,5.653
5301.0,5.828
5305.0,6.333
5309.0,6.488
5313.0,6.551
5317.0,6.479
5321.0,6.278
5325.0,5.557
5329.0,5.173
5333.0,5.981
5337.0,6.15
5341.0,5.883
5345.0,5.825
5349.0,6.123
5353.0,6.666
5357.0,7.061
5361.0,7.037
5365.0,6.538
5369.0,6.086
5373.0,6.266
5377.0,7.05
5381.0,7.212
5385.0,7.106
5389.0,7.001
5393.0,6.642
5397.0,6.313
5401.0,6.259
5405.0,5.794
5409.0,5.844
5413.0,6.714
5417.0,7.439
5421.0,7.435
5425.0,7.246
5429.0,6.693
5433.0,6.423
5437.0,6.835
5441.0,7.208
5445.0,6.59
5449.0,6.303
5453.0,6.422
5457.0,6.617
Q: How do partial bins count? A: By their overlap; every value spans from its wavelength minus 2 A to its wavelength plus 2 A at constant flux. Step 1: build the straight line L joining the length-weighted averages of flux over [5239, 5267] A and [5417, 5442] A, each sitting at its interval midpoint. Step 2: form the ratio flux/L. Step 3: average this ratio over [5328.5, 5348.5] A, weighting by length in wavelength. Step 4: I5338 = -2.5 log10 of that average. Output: 0.09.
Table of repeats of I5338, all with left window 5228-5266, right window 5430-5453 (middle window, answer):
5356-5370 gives -0.07 mag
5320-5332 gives 0.09 mag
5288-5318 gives -0.04 mag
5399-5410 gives 0.09 mag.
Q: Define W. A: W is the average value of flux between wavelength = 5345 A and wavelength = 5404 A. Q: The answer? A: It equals 6.63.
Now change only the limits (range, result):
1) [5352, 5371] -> 6.68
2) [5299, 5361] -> 6.19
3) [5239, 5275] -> 5.53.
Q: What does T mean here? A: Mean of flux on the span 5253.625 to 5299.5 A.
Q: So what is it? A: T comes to 5.72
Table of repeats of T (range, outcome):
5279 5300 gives 6.12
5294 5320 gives 6.22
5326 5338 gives 5.72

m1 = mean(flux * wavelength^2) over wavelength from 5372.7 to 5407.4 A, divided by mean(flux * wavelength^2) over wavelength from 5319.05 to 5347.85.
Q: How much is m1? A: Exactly 1.2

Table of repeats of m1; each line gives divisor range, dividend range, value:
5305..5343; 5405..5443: 1.16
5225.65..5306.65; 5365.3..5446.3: 1.22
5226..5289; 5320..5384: 1.15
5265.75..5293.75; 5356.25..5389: 1.22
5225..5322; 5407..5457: 1.22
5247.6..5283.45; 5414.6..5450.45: 1.32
